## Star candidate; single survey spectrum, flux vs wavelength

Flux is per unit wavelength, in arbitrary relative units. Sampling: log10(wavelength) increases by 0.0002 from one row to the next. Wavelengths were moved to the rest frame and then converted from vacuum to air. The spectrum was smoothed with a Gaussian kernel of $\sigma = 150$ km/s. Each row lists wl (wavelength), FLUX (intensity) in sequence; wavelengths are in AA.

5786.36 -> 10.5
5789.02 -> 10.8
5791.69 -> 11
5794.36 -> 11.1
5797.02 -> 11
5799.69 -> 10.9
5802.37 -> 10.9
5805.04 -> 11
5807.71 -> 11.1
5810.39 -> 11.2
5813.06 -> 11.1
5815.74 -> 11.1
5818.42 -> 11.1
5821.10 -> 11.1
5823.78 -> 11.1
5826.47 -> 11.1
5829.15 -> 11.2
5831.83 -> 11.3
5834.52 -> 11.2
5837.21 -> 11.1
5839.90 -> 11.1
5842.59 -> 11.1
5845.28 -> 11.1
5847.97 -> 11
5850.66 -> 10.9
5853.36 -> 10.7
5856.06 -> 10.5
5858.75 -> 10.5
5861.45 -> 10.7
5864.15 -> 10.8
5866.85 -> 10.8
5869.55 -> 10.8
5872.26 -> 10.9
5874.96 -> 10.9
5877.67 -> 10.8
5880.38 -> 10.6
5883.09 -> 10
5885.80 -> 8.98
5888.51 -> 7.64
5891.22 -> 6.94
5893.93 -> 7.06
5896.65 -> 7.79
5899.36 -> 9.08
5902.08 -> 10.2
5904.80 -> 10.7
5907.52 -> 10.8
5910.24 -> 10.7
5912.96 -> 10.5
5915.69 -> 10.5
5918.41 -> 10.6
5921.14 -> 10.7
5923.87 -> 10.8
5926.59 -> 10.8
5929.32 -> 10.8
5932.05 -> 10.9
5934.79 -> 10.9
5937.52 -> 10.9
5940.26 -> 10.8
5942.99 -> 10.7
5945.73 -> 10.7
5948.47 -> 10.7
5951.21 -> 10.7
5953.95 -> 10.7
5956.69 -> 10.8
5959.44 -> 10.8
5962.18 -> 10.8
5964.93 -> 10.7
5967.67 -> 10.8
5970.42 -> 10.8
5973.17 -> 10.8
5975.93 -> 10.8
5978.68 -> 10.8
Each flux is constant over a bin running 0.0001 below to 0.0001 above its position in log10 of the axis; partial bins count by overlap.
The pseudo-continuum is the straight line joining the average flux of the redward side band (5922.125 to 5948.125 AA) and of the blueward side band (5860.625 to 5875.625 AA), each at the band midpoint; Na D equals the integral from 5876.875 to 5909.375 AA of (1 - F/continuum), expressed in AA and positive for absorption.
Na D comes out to 4.82 AA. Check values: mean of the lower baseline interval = 10.8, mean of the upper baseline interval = 10.8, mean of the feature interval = 9.21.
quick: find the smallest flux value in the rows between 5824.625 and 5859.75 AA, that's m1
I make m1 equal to 10.5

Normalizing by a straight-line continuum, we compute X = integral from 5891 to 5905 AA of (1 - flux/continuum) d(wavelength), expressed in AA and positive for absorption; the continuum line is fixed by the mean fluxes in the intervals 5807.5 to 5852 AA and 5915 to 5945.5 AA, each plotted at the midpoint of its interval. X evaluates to 2.9 AA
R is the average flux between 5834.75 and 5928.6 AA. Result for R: 10.3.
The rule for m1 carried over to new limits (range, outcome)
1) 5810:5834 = 11.1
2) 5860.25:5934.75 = 6.94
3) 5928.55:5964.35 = 10.7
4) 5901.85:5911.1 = 10.2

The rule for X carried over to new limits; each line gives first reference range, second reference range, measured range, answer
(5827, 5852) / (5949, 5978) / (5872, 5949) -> 5.7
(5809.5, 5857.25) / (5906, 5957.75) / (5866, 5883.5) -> 0.3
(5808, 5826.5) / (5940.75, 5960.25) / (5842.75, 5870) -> 0.5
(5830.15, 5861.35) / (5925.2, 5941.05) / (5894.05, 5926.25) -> 2.3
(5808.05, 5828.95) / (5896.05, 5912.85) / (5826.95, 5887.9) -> -0.6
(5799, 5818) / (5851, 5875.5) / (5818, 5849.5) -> -0.6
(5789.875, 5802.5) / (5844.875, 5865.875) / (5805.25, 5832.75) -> -0.6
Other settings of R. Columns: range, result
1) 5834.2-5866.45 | 10.9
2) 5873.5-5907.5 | 9.29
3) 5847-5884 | 10.7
